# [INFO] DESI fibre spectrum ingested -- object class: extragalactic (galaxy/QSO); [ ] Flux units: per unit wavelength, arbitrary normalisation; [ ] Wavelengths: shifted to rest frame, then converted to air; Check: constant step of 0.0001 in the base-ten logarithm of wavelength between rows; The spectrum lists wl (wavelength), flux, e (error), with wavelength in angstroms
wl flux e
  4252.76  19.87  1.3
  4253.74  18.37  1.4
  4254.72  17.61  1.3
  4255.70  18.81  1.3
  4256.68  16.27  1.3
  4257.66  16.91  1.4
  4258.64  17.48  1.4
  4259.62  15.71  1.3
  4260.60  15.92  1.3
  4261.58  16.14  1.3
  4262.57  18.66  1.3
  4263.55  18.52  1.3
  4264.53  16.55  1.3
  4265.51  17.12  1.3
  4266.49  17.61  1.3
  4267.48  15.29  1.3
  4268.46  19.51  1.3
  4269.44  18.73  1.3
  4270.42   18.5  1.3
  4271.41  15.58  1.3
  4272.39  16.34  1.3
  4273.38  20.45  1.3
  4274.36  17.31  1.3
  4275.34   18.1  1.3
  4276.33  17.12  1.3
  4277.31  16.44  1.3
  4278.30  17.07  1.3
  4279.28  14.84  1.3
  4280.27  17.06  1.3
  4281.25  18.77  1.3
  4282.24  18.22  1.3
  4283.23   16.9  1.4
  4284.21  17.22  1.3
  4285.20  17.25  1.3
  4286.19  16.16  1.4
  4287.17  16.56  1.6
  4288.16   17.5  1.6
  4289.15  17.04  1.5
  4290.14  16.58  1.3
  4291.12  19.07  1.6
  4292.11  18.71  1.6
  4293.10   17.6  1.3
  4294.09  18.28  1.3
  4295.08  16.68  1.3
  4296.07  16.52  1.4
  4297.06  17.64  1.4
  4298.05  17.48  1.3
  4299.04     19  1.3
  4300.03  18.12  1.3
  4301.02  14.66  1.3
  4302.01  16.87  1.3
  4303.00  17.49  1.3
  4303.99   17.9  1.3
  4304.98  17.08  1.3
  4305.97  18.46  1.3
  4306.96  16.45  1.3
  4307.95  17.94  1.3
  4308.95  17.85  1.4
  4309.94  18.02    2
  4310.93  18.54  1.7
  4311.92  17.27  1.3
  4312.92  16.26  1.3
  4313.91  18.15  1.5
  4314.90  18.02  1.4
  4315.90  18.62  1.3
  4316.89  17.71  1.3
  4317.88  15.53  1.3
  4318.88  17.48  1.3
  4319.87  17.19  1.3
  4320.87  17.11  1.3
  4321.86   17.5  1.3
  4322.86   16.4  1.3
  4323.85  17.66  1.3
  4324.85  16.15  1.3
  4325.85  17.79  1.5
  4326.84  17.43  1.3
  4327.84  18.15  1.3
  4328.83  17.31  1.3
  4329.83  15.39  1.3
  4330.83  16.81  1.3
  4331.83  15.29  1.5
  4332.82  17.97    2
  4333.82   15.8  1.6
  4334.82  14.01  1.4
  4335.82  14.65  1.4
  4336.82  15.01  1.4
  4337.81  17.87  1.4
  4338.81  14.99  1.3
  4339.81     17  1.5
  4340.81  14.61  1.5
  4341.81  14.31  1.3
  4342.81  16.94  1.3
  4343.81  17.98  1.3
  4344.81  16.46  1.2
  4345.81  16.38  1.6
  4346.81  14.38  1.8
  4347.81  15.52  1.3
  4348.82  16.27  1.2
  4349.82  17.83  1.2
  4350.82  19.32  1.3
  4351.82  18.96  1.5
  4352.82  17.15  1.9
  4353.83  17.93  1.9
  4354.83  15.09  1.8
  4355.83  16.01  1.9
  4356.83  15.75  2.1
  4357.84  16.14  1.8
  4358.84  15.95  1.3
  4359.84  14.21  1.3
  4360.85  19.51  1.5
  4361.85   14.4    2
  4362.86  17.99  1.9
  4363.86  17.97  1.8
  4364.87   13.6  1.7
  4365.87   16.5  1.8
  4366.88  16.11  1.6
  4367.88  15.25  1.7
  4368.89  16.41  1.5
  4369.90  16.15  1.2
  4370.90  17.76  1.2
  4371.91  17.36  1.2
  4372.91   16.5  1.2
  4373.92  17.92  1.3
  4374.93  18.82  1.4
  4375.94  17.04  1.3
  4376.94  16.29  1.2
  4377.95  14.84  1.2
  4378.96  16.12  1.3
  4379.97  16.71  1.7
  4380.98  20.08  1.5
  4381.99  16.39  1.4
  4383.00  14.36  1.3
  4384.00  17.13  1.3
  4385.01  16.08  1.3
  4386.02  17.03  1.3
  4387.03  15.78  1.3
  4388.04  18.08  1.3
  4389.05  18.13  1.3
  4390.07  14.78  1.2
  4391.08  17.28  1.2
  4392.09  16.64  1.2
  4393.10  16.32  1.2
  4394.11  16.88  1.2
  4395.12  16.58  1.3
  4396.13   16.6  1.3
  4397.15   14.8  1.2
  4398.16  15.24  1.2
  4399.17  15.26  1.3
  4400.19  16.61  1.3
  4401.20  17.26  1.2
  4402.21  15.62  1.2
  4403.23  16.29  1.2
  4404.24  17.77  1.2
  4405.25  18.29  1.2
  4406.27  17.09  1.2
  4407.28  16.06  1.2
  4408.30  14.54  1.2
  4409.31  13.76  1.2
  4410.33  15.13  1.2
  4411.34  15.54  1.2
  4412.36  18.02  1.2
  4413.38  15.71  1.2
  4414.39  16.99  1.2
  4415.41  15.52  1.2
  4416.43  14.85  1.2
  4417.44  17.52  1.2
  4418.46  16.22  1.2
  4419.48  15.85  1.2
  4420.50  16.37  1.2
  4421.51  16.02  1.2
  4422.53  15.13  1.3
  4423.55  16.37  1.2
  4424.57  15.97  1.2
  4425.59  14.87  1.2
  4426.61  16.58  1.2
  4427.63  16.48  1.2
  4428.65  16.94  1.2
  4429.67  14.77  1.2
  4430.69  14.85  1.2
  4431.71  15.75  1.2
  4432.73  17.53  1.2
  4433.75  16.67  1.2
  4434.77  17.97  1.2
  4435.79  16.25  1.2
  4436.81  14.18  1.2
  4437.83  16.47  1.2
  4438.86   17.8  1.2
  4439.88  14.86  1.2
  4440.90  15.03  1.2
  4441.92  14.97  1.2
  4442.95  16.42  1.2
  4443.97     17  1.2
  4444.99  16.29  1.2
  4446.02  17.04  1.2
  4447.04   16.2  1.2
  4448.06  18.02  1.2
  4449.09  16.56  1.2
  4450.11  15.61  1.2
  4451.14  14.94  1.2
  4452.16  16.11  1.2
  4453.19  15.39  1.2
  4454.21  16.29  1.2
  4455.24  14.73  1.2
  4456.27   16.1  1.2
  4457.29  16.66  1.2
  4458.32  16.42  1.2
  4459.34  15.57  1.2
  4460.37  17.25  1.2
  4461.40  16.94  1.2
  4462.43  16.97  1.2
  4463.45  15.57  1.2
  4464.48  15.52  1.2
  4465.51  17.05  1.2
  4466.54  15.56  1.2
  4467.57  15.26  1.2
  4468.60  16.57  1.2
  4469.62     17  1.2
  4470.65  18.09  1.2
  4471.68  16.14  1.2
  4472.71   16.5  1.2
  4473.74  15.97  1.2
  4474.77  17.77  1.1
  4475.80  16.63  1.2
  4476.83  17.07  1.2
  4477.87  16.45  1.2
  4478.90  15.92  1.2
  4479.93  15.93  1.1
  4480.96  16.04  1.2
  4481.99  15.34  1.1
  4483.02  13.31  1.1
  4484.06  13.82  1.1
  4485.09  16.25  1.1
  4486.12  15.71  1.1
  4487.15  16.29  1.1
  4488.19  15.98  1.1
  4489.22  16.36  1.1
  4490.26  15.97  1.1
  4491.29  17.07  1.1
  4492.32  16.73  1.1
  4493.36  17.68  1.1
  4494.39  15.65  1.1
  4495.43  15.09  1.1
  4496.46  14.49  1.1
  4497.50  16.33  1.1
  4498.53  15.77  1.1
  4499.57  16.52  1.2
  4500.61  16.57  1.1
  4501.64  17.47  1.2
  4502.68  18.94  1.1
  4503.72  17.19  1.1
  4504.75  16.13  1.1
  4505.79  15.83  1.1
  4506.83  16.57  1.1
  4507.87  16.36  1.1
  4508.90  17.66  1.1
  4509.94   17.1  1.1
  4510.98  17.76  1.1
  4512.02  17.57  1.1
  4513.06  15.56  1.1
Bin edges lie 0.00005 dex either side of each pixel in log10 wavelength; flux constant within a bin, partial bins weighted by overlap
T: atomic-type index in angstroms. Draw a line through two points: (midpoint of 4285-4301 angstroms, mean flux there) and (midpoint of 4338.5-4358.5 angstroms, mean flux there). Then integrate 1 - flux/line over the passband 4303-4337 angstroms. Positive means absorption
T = -0.2 angstroms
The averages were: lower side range 17.4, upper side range 16.5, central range 17.1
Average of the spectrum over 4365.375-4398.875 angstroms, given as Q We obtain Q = 16.6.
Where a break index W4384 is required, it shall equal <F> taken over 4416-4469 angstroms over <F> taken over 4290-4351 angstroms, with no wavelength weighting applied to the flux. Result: 0.95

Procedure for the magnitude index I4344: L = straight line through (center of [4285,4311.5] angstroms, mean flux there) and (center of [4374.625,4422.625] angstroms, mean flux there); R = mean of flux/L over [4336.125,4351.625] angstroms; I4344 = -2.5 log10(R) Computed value 0.04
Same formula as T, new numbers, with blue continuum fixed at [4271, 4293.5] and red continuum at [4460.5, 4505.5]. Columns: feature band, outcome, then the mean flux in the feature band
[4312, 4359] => 1.05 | 16.7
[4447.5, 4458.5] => 0.24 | 16.1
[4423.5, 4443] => 0.60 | 16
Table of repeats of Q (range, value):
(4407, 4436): 16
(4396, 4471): 16.1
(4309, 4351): 16.7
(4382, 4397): 16.5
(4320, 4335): 16.8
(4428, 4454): 16.2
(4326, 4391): 16.5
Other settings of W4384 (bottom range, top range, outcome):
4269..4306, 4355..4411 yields 0.94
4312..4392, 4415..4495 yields 0.97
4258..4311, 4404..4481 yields 0.93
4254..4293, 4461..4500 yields 0.93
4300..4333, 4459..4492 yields 0.94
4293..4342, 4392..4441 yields 0.95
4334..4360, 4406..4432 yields 0.98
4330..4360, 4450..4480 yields 1.00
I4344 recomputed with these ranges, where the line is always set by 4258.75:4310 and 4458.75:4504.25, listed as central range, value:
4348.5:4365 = 0.01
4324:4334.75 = 0.03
